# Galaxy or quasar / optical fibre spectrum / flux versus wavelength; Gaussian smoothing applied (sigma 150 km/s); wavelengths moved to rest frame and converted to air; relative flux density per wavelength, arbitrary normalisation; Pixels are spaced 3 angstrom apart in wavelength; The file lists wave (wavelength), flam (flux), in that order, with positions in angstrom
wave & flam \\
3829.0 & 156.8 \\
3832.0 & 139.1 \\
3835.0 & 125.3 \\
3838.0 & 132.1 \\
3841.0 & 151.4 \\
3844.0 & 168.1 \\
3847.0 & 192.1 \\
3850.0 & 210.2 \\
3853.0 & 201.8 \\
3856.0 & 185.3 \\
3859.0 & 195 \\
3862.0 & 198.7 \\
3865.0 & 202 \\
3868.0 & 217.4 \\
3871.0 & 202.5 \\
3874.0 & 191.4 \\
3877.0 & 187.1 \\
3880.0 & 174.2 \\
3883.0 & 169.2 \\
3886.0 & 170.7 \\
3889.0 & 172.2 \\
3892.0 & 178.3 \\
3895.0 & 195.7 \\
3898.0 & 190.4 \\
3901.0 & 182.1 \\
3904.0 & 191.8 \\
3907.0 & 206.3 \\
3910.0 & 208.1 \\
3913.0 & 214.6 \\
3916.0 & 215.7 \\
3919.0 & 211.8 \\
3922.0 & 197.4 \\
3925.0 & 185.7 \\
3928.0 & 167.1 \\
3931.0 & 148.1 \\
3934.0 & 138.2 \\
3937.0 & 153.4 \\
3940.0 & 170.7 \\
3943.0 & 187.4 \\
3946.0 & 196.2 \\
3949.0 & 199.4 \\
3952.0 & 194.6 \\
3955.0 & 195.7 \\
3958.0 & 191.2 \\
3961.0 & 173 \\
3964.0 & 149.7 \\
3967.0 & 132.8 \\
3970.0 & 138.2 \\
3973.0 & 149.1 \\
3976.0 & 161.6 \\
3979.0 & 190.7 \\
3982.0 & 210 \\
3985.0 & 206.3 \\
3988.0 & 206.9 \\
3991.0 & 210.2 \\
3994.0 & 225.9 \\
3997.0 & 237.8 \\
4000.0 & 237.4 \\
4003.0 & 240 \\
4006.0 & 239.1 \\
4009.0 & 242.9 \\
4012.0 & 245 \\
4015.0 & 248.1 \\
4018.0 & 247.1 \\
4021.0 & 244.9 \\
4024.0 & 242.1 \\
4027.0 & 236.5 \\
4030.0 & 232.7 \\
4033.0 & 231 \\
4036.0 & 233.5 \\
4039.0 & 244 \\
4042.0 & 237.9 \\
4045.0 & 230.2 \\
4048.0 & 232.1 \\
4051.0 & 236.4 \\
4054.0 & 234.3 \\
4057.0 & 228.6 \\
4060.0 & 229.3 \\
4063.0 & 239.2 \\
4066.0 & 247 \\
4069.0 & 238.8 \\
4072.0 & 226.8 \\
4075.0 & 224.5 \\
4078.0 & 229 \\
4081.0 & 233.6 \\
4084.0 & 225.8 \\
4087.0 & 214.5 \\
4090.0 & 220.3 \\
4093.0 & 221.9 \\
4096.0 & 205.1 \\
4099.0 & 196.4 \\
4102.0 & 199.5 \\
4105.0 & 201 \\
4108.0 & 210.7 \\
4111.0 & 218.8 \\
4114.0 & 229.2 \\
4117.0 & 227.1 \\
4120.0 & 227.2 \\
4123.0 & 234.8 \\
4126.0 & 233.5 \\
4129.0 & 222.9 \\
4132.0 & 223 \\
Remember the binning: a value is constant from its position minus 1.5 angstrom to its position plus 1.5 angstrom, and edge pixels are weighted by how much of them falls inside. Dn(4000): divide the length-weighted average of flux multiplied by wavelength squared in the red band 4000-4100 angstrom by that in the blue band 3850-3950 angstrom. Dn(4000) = 1.33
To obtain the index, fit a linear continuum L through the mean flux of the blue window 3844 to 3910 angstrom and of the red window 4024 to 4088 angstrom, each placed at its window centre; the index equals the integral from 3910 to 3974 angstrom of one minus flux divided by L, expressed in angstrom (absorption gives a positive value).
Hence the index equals 8.8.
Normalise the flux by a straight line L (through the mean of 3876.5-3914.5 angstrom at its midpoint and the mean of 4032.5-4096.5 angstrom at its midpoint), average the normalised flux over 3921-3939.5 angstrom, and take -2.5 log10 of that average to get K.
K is 0.19 mag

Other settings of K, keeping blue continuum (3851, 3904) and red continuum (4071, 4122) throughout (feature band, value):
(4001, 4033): -0.16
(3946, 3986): 0.14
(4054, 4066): -0.10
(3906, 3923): -0.08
